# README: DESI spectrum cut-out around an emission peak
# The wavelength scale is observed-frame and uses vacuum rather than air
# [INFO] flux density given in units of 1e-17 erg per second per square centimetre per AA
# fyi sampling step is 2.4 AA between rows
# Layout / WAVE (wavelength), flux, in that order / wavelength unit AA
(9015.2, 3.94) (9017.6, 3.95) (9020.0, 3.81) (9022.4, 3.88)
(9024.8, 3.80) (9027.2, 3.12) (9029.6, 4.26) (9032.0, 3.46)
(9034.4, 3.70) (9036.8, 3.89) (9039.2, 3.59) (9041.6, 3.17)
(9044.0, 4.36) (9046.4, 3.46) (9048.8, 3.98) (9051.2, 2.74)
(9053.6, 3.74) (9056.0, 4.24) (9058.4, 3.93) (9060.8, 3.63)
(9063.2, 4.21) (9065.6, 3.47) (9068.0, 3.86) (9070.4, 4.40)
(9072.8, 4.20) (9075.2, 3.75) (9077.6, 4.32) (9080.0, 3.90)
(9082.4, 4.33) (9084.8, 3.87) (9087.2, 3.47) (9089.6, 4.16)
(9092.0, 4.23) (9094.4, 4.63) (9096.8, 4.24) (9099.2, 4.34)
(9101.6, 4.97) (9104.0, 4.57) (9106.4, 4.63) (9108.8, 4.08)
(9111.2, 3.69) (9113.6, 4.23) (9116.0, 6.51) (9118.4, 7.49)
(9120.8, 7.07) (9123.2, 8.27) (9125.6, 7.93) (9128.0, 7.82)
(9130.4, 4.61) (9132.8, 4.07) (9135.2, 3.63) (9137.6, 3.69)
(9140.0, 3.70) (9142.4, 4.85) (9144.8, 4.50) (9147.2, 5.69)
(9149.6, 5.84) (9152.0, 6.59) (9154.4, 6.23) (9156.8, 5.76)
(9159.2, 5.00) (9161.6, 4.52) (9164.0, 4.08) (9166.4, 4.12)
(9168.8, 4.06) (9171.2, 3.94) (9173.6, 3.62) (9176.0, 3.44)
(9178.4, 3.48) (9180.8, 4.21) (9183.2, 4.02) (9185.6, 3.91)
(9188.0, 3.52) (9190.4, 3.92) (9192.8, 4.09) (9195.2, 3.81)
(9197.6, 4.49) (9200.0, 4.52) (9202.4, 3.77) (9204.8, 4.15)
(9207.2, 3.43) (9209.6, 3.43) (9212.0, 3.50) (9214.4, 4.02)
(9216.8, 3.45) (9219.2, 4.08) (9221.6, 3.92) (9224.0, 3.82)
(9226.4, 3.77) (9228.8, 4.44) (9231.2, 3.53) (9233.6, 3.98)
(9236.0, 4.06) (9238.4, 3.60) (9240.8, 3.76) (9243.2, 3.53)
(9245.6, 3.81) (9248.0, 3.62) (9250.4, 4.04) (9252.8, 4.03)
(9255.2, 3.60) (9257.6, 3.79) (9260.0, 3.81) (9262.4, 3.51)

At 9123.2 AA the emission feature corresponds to Halpha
